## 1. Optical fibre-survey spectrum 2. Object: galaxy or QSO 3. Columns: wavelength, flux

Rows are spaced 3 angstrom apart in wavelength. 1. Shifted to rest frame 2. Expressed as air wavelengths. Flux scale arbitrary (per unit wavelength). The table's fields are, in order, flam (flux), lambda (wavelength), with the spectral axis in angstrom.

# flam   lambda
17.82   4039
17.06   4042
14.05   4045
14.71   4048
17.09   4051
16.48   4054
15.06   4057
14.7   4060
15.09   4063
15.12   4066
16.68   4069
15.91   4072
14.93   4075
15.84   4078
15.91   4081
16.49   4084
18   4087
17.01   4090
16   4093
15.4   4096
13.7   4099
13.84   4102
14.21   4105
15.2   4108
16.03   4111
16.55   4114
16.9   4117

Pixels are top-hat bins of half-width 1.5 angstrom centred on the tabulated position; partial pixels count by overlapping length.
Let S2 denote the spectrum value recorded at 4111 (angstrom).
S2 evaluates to 16.03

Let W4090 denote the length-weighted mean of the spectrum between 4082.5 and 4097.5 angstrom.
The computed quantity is 16.6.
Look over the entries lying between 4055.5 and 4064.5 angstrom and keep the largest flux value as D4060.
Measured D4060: 15.09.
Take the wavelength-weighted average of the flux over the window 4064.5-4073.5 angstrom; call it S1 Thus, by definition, 15.9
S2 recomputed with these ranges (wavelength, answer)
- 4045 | 14.05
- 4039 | 17.82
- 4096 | 15.4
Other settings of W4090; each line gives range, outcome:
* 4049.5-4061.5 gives 15.8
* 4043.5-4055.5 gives 15.6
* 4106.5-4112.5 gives 15.6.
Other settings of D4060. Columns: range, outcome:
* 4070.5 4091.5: 18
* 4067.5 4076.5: 16.68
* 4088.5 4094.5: 17.01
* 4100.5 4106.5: 14.21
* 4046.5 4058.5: 17.09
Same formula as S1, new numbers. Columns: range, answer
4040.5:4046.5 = 15.6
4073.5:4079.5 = 15.4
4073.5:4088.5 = 16.2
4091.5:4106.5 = 14.6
